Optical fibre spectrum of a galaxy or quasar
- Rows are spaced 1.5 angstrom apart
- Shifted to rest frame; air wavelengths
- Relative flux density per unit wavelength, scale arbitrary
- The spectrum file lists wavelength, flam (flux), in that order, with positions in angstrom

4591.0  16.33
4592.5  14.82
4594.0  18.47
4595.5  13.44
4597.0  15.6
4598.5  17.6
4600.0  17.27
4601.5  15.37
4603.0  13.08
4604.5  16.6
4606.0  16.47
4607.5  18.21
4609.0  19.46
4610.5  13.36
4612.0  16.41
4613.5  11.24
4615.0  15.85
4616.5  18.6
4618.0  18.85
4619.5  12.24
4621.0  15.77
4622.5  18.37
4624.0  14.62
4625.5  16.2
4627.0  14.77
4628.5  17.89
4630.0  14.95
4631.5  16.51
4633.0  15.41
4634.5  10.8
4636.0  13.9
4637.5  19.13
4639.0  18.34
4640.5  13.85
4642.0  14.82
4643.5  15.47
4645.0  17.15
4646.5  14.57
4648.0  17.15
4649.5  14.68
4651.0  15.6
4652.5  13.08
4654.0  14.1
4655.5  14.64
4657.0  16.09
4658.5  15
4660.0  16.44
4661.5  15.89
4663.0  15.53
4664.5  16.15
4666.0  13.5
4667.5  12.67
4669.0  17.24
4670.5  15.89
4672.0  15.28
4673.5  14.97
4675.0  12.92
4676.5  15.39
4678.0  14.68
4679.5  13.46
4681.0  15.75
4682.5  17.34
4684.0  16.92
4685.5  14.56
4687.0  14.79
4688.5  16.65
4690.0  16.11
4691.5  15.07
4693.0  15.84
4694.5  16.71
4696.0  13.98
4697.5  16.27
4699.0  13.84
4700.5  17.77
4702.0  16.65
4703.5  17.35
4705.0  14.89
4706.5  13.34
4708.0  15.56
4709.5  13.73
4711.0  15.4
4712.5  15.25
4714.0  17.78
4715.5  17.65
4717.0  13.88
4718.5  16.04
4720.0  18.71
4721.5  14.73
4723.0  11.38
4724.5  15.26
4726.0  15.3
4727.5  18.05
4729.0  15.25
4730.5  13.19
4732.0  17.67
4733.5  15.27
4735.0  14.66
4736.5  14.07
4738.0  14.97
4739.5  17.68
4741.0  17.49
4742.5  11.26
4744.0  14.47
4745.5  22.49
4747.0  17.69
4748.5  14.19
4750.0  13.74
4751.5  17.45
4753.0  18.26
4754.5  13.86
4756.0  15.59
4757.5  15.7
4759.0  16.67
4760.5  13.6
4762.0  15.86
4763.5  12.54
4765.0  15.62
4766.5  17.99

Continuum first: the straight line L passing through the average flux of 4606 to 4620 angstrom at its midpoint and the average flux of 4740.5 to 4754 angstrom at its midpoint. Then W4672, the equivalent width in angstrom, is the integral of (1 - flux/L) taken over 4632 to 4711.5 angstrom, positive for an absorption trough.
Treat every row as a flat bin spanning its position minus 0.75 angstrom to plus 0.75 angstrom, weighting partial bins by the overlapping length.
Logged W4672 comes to 4.2 angstrom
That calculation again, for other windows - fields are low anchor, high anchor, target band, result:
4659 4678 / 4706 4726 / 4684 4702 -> -0.6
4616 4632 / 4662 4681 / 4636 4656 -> 0.1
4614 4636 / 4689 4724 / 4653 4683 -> 1.0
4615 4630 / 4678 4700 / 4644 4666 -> 0.7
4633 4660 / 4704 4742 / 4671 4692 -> 0.1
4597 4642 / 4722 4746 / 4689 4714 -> 0.0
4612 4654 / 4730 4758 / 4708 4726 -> 0.3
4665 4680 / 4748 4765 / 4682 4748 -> -3.5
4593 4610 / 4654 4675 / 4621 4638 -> 0.3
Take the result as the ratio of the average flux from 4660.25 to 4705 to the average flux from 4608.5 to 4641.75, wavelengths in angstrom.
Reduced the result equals 1.0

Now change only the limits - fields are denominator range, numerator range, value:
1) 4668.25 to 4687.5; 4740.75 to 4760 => 1.04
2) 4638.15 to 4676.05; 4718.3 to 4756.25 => 1.03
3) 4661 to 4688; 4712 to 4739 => 1.02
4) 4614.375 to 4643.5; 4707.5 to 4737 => 0.98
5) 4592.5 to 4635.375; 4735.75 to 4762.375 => 1.00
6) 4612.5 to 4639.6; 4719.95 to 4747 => 0.99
